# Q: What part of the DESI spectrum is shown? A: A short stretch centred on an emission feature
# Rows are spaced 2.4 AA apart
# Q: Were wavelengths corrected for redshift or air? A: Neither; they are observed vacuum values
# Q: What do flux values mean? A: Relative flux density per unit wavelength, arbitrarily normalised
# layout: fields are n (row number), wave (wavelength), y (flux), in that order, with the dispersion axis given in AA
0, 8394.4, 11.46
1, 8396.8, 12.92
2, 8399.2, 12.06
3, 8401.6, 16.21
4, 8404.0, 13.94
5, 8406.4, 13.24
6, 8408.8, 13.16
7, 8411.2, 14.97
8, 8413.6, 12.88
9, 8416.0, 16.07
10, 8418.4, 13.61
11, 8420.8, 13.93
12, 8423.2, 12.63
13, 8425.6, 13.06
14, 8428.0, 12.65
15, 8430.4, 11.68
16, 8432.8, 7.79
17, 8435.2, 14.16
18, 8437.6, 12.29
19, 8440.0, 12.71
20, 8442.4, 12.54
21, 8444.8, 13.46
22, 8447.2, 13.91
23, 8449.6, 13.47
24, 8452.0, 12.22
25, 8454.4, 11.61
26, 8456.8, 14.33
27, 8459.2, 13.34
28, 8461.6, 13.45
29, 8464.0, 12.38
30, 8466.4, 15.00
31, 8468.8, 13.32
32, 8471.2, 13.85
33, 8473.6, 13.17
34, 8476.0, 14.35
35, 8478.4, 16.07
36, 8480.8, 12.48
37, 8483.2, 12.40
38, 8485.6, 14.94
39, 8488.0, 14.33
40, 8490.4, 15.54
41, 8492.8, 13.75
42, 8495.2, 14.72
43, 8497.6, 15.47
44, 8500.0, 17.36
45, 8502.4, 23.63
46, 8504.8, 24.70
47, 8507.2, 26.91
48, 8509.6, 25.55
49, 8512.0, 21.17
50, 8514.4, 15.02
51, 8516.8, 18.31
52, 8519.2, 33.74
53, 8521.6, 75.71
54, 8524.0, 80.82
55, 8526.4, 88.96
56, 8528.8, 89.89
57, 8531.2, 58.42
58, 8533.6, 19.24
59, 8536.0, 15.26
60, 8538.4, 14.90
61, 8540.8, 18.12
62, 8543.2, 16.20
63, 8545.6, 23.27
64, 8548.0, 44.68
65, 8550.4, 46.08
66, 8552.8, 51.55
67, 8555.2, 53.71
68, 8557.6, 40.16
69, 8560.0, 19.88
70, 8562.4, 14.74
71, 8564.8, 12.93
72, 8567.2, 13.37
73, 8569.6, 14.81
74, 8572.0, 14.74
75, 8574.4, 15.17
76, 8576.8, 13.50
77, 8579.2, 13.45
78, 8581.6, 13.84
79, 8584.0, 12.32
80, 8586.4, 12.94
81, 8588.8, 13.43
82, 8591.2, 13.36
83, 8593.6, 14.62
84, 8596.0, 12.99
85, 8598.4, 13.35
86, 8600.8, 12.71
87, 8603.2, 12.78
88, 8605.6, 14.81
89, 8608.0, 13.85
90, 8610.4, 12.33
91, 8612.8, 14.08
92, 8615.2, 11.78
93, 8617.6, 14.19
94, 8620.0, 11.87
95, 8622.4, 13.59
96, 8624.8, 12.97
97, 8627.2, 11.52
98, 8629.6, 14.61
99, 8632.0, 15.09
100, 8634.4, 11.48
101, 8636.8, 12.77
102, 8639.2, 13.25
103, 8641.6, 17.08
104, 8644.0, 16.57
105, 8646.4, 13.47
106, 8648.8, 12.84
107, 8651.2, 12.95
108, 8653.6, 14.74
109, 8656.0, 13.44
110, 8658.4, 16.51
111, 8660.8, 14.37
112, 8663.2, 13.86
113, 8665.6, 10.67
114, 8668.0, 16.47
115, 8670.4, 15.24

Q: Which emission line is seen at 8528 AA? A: H-alpha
